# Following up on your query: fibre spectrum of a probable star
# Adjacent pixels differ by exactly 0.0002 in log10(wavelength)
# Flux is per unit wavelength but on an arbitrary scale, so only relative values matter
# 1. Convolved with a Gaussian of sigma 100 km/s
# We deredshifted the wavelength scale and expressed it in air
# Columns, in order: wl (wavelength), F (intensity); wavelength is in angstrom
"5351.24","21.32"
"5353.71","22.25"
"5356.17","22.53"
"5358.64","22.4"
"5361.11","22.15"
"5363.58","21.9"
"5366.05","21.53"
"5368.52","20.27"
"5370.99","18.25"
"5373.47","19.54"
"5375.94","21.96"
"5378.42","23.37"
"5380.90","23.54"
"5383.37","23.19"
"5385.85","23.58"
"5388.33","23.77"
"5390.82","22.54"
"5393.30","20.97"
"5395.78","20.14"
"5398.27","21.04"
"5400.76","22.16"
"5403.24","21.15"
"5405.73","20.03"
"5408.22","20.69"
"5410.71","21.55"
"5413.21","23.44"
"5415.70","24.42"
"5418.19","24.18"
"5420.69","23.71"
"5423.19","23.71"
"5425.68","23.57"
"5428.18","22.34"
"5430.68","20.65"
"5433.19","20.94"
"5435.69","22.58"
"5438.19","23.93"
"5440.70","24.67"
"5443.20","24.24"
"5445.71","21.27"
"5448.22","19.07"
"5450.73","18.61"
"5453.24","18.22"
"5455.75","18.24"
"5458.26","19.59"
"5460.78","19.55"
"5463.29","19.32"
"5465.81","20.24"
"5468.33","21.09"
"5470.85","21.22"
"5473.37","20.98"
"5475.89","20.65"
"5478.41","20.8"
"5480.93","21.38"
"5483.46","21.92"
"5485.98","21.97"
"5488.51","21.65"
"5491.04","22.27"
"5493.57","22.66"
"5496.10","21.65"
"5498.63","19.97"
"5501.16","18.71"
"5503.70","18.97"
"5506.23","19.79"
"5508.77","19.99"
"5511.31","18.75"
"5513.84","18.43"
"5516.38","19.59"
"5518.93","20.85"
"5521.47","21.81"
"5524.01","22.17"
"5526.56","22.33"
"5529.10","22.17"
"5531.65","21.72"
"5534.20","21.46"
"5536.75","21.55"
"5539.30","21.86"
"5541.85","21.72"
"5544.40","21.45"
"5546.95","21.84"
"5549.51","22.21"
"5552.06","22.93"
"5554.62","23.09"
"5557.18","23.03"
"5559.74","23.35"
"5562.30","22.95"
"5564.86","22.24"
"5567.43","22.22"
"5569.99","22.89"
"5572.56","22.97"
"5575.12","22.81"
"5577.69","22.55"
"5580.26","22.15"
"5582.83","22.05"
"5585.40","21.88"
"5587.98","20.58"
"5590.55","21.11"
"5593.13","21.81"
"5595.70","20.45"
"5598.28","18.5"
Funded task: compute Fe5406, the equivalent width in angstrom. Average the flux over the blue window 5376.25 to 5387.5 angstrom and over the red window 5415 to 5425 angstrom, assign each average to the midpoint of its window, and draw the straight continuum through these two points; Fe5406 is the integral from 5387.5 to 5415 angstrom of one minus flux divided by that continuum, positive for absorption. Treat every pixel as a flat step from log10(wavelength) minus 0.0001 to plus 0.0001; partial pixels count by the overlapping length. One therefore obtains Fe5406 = 2.4 angstrom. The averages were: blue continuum 23.3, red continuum 24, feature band 21.6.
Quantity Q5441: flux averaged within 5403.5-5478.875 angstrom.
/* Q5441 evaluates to 21.4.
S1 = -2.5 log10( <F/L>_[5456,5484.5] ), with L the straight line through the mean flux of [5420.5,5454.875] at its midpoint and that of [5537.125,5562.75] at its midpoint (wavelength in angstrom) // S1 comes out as 0.08 mag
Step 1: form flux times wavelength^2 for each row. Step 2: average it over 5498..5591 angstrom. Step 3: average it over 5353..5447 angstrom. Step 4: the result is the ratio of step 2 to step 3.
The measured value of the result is 1.02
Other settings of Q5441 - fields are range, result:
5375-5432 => 22.4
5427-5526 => 20.8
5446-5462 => 19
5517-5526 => 21.5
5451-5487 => 20.3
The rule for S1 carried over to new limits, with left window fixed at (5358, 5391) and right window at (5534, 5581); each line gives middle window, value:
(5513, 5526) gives 0.081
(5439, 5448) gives -0.037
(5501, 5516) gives 0.164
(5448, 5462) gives 0.175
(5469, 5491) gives 0.043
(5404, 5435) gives -0.016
